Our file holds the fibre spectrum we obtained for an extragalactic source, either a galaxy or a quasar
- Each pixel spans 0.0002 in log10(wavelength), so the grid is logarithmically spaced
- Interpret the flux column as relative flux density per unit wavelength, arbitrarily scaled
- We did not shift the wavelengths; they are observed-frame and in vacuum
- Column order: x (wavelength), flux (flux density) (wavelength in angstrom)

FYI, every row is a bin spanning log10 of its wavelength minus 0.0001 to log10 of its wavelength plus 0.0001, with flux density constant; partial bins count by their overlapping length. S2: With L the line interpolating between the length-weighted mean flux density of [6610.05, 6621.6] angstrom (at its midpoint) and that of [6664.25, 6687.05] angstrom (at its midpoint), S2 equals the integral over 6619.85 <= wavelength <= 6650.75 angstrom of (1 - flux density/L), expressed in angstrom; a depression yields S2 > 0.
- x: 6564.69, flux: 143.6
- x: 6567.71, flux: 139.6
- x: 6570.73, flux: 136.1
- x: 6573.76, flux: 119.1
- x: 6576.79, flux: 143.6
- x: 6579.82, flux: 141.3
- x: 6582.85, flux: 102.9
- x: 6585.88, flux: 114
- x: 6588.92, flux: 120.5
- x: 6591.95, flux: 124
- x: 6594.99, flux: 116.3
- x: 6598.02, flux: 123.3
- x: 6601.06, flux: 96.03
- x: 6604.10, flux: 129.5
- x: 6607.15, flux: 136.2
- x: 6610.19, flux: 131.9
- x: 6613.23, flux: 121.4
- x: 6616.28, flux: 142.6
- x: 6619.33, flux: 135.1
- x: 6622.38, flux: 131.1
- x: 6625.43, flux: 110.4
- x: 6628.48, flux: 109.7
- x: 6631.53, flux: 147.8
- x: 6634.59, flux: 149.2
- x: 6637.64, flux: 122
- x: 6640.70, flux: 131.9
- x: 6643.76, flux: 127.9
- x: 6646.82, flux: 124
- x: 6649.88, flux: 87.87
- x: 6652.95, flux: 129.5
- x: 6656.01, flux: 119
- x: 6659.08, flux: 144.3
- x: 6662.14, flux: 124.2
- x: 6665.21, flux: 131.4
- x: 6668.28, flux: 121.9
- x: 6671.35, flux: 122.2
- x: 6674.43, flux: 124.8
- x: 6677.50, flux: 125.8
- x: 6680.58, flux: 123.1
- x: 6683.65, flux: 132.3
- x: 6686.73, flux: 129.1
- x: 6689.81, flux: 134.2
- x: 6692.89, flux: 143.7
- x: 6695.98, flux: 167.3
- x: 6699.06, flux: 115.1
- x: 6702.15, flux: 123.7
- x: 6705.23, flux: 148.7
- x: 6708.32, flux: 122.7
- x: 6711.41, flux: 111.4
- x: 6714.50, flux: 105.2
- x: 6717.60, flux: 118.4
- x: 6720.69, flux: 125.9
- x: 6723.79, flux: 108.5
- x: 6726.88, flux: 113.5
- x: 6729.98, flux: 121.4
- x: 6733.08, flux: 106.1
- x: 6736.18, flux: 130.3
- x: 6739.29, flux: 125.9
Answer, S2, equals 1.2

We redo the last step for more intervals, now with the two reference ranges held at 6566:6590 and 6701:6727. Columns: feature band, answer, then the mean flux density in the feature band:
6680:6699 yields -2.48 angstrom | 137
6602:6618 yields -0.68 angstrom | 131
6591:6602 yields 0.96 angstrom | 115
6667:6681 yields -0.16 angstrom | 124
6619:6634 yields -0.33 angstrom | 128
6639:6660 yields 0.11 angstrom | 123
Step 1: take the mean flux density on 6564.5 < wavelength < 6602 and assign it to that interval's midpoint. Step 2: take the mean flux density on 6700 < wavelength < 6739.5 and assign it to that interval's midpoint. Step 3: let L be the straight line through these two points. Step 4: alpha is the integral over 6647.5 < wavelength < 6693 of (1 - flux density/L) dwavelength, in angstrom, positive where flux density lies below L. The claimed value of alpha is -1.6 angstrom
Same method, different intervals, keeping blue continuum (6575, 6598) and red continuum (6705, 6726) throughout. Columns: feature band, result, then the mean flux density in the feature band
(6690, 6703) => -2.07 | 138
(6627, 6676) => -2.23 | 126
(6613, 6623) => -1.00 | 134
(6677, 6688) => -0.76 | 128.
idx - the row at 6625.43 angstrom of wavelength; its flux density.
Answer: 110.4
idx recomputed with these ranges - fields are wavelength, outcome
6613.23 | 121.4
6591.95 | 124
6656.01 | 119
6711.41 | 111.4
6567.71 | 139.6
